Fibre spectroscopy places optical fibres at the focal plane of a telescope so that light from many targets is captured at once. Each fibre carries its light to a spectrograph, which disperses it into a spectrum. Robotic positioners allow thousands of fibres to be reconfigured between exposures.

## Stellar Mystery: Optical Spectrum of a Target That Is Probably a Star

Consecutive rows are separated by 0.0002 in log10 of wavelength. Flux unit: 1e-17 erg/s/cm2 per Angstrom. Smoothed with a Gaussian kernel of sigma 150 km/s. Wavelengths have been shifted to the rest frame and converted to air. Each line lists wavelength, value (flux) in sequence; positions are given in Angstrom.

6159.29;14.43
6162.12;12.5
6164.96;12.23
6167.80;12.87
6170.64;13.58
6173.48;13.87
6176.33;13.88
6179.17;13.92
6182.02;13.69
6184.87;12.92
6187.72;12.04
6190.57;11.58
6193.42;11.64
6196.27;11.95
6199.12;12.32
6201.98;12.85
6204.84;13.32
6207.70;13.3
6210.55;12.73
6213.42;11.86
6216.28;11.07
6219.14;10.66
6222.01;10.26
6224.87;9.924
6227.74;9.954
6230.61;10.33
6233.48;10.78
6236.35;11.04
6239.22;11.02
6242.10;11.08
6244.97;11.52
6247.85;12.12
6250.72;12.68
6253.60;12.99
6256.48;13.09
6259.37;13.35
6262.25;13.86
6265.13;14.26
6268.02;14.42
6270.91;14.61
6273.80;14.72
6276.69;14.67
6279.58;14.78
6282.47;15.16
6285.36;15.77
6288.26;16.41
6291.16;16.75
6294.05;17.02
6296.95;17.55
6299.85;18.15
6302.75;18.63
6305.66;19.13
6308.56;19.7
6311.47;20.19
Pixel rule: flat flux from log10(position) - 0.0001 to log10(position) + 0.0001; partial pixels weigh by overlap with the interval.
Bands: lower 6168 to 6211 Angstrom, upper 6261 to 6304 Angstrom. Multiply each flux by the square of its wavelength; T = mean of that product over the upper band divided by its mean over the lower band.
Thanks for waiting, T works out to 1.3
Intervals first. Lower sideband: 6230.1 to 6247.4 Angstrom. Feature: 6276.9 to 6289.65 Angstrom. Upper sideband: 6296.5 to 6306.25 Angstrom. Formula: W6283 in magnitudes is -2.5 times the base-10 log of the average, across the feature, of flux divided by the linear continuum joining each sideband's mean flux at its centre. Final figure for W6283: 0.06 mag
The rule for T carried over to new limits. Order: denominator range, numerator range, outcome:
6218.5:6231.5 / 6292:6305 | 1.80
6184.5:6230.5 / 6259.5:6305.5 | 1.38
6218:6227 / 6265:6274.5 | 1.44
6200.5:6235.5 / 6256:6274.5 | 1.25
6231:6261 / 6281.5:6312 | 1.50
